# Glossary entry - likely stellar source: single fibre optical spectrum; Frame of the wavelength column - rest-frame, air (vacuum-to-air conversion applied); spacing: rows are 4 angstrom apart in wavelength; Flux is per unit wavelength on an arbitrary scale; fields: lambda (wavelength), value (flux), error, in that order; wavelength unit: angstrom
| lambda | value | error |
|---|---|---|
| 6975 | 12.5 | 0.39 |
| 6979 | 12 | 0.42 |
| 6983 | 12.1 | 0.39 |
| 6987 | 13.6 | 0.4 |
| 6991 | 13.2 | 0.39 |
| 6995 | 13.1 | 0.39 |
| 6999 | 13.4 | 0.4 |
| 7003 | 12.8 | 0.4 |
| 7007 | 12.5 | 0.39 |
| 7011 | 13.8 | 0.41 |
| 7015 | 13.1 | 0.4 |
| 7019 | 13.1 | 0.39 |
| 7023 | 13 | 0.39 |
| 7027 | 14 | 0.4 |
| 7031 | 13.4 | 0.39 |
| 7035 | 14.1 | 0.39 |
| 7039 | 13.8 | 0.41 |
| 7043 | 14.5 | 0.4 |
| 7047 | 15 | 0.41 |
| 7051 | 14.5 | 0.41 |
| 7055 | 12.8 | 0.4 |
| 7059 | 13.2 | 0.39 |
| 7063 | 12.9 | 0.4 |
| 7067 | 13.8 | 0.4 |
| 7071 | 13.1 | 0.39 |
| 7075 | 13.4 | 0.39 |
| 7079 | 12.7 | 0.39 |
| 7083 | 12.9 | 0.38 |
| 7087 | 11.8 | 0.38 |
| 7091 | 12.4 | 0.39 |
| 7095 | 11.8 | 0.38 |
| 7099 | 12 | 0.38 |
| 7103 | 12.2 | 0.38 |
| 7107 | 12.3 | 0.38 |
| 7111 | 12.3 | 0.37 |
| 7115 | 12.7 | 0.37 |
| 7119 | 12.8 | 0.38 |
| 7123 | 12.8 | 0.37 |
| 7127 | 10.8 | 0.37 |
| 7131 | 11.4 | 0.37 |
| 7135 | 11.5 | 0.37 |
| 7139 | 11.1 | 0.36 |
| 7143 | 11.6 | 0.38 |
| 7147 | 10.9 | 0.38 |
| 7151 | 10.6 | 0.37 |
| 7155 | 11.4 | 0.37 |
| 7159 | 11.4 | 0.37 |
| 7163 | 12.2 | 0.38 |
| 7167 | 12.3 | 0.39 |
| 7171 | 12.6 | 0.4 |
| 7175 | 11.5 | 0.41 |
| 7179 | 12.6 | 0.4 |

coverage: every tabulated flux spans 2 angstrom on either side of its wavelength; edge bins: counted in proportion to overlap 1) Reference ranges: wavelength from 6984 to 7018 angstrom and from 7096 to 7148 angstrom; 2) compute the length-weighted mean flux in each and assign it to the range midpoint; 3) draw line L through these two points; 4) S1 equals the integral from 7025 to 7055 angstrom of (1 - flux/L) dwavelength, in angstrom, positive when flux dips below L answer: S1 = -3.2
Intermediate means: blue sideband 13.2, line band 14.1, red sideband 11.9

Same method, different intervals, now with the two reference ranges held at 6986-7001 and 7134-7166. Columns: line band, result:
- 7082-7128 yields -1.3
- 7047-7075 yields -2.3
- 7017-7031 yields -0.5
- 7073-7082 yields -0.6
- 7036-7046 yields -1.2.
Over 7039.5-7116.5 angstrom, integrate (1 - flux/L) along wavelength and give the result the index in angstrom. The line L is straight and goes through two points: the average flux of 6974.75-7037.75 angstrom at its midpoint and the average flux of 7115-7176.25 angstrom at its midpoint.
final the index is -3.6 angstrom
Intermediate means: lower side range 13.1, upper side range 11.7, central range 13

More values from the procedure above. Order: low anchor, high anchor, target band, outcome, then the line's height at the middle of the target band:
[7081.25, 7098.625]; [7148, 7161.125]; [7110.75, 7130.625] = -0.9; 11.7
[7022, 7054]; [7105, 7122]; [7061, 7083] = 0.3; 13.4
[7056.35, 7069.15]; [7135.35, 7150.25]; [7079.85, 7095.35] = 0.4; 12.6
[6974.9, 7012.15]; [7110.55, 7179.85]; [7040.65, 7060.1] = -2.4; 12.5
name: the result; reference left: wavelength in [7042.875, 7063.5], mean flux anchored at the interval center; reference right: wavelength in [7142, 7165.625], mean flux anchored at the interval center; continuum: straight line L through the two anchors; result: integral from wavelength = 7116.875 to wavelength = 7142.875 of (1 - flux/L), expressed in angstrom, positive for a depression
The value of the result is 0.5 angstrom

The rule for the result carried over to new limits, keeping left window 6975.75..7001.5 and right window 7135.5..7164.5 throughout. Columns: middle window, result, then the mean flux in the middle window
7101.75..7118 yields -1.0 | 12.4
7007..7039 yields -2.3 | 13.5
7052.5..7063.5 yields -0.8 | 13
